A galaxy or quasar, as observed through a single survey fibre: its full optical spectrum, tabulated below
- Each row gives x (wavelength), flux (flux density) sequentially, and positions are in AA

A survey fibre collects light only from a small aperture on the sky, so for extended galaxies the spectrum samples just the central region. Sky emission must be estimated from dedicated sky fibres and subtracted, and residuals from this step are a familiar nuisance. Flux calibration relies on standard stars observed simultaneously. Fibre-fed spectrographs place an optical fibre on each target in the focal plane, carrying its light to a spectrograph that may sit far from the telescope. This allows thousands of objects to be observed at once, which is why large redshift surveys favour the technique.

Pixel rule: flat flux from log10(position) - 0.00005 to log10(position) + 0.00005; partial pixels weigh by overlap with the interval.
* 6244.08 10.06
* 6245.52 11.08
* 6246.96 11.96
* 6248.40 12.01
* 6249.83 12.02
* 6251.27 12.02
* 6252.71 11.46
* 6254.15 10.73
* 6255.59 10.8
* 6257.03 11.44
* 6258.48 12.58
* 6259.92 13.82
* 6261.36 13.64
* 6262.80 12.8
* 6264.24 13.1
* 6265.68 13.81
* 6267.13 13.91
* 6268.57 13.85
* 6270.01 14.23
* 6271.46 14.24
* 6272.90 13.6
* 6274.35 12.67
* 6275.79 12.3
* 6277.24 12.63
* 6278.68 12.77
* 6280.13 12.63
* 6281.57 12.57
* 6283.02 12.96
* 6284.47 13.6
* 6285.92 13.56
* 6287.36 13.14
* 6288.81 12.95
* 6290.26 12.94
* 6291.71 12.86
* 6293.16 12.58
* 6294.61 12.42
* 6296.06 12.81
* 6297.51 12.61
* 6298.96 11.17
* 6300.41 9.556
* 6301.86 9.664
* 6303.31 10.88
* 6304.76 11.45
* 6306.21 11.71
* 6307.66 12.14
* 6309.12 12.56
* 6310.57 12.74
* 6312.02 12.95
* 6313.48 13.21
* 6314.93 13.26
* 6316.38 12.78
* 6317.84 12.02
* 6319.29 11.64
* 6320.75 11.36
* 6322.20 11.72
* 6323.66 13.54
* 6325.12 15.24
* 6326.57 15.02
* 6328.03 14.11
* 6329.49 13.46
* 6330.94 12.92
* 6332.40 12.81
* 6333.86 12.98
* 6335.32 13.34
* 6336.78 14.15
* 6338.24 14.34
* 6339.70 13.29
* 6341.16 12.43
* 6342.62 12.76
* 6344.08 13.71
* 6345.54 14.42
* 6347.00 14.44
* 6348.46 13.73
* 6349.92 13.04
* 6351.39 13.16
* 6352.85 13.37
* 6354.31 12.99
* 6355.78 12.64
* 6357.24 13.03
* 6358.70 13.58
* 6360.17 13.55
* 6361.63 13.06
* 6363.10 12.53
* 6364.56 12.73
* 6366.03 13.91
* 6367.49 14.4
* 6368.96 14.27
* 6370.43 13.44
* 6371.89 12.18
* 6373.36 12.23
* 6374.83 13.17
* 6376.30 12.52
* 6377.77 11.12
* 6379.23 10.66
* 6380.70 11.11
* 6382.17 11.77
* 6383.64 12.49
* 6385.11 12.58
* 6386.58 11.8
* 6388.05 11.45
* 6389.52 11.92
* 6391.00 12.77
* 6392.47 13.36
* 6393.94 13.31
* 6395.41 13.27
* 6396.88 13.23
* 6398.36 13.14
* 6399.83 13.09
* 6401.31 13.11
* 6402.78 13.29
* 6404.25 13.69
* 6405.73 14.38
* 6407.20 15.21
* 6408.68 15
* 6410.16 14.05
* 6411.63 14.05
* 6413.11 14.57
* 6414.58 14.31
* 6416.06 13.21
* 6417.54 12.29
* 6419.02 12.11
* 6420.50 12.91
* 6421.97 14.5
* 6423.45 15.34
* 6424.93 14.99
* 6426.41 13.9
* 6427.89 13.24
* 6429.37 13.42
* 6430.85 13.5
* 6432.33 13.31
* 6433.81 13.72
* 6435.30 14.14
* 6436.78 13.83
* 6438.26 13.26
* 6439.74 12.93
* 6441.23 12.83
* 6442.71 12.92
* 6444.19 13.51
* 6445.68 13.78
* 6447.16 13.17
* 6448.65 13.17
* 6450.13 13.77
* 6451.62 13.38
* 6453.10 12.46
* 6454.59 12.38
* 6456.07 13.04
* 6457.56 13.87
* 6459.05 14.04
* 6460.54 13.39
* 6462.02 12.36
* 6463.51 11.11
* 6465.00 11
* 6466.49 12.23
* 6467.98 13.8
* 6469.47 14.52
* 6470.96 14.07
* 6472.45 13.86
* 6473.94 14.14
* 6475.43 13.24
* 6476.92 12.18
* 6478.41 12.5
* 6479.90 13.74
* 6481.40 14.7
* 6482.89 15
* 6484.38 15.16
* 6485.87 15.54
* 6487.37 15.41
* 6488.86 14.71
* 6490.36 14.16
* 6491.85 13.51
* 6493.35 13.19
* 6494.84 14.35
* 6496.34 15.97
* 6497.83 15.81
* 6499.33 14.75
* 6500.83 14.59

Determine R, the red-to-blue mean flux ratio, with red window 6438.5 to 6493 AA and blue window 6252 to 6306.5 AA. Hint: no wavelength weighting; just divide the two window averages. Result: 1.1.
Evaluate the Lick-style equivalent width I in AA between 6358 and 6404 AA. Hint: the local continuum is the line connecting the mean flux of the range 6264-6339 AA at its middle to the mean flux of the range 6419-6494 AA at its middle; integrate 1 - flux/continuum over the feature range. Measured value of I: 1.6 AA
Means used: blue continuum 12.8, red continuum 13.6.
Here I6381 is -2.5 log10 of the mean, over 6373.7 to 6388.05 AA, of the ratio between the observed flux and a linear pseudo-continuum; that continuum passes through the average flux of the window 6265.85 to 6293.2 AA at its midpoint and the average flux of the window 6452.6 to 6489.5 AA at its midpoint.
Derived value 0.13 mag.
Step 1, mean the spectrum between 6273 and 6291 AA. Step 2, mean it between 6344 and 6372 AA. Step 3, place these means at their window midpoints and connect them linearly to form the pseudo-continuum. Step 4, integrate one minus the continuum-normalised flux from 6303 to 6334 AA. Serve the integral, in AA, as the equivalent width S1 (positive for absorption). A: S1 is 0.9 AA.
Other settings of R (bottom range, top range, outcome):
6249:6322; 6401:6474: 1.08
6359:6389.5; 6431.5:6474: 1.05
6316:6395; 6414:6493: 1.04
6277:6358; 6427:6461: 1.04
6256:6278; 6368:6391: 0.93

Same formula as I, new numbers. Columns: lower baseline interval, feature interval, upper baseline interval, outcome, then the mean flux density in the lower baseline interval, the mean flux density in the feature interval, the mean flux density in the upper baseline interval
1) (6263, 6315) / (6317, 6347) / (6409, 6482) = -1.0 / 12.7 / 13.3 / 13.4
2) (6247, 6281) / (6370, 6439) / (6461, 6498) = 1.3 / 12.7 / 13.2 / 13.8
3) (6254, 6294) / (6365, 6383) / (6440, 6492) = 0.9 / 13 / 12.6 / 13.5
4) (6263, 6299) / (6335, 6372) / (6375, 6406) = -2.0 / 13.1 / 13.4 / 12.6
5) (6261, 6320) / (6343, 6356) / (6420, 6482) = -0.6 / 12.7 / 13.5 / 13.4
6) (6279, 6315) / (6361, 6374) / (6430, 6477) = -0.5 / 12.3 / 13.2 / 13.2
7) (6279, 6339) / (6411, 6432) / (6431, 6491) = -0.7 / 12.7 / 13.7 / 13.5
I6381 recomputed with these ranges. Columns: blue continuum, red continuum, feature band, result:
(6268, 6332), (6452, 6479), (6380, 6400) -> 0.032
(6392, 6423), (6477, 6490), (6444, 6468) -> 0.099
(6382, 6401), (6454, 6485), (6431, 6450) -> -0.025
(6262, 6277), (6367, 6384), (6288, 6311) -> 0.105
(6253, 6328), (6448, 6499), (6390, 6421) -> -0.017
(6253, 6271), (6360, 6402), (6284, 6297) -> -0.011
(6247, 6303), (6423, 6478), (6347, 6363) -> -0.027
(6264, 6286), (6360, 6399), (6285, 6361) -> 0.010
